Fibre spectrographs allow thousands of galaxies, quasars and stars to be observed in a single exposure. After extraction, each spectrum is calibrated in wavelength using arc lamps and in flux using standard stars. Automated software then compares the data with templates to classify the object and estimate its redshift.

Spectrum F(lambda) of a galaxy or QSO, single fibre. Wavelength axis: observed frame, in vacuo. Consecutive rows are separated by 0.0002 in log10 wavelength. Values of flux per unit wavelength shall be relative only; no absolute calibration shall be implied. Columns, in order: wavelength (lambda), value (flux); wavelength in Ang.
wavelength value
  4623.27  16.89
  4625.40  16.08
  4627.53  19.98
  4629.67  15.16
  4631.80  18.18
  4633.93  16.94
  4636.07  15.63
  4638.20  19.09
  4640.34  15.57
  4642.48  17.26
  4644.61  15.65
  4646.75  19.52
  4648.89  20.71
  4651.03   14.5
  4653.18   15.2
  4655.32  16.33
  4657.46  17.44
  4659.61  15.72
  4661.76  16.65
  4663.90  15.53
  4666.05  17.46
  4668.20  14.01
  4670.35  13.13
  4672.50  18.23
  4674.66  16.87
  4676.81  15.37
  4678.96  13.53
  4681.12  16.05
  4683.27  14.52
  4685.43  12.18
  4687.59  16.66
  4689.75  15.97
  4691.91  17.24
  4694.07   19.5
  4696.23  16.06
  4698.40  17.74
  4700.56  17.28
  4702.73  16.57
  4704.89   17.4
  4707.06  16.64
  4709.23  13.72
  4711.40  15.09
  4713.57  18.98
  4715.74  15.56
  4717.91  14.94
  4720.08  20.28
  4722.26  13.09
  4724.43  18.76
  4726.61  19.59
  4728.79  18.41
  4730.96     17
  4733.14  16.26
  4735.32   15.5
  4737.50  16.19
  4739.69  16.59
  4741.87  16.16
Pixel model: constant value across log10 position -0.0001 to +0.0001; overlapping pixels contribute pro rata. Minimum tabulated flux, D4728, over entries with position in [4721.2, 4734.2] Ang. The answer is 13.09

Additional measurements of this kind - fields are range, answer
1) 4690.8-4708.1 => 16.06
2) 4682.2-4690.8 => 12.18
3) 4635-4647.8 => 15.57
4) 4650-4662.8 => 14.5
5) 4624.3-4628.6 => 16.08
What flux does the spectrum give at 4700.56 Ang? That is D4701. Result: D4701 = 17.28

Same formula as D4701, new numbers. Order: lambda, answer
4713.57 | 18.98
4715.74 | 15.56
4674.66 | 16.87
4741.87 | 16.16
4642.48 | 17.26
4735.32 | 15.5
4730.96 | 17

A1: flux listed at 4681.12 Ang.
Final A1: 16.05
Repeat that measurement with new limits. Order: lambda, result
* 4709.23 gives 13.72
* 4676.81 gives 15.37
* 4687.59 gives 16.66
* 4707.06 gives 16.64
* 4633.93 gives 16.94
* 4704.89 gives 17.4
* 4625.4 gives 16.08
